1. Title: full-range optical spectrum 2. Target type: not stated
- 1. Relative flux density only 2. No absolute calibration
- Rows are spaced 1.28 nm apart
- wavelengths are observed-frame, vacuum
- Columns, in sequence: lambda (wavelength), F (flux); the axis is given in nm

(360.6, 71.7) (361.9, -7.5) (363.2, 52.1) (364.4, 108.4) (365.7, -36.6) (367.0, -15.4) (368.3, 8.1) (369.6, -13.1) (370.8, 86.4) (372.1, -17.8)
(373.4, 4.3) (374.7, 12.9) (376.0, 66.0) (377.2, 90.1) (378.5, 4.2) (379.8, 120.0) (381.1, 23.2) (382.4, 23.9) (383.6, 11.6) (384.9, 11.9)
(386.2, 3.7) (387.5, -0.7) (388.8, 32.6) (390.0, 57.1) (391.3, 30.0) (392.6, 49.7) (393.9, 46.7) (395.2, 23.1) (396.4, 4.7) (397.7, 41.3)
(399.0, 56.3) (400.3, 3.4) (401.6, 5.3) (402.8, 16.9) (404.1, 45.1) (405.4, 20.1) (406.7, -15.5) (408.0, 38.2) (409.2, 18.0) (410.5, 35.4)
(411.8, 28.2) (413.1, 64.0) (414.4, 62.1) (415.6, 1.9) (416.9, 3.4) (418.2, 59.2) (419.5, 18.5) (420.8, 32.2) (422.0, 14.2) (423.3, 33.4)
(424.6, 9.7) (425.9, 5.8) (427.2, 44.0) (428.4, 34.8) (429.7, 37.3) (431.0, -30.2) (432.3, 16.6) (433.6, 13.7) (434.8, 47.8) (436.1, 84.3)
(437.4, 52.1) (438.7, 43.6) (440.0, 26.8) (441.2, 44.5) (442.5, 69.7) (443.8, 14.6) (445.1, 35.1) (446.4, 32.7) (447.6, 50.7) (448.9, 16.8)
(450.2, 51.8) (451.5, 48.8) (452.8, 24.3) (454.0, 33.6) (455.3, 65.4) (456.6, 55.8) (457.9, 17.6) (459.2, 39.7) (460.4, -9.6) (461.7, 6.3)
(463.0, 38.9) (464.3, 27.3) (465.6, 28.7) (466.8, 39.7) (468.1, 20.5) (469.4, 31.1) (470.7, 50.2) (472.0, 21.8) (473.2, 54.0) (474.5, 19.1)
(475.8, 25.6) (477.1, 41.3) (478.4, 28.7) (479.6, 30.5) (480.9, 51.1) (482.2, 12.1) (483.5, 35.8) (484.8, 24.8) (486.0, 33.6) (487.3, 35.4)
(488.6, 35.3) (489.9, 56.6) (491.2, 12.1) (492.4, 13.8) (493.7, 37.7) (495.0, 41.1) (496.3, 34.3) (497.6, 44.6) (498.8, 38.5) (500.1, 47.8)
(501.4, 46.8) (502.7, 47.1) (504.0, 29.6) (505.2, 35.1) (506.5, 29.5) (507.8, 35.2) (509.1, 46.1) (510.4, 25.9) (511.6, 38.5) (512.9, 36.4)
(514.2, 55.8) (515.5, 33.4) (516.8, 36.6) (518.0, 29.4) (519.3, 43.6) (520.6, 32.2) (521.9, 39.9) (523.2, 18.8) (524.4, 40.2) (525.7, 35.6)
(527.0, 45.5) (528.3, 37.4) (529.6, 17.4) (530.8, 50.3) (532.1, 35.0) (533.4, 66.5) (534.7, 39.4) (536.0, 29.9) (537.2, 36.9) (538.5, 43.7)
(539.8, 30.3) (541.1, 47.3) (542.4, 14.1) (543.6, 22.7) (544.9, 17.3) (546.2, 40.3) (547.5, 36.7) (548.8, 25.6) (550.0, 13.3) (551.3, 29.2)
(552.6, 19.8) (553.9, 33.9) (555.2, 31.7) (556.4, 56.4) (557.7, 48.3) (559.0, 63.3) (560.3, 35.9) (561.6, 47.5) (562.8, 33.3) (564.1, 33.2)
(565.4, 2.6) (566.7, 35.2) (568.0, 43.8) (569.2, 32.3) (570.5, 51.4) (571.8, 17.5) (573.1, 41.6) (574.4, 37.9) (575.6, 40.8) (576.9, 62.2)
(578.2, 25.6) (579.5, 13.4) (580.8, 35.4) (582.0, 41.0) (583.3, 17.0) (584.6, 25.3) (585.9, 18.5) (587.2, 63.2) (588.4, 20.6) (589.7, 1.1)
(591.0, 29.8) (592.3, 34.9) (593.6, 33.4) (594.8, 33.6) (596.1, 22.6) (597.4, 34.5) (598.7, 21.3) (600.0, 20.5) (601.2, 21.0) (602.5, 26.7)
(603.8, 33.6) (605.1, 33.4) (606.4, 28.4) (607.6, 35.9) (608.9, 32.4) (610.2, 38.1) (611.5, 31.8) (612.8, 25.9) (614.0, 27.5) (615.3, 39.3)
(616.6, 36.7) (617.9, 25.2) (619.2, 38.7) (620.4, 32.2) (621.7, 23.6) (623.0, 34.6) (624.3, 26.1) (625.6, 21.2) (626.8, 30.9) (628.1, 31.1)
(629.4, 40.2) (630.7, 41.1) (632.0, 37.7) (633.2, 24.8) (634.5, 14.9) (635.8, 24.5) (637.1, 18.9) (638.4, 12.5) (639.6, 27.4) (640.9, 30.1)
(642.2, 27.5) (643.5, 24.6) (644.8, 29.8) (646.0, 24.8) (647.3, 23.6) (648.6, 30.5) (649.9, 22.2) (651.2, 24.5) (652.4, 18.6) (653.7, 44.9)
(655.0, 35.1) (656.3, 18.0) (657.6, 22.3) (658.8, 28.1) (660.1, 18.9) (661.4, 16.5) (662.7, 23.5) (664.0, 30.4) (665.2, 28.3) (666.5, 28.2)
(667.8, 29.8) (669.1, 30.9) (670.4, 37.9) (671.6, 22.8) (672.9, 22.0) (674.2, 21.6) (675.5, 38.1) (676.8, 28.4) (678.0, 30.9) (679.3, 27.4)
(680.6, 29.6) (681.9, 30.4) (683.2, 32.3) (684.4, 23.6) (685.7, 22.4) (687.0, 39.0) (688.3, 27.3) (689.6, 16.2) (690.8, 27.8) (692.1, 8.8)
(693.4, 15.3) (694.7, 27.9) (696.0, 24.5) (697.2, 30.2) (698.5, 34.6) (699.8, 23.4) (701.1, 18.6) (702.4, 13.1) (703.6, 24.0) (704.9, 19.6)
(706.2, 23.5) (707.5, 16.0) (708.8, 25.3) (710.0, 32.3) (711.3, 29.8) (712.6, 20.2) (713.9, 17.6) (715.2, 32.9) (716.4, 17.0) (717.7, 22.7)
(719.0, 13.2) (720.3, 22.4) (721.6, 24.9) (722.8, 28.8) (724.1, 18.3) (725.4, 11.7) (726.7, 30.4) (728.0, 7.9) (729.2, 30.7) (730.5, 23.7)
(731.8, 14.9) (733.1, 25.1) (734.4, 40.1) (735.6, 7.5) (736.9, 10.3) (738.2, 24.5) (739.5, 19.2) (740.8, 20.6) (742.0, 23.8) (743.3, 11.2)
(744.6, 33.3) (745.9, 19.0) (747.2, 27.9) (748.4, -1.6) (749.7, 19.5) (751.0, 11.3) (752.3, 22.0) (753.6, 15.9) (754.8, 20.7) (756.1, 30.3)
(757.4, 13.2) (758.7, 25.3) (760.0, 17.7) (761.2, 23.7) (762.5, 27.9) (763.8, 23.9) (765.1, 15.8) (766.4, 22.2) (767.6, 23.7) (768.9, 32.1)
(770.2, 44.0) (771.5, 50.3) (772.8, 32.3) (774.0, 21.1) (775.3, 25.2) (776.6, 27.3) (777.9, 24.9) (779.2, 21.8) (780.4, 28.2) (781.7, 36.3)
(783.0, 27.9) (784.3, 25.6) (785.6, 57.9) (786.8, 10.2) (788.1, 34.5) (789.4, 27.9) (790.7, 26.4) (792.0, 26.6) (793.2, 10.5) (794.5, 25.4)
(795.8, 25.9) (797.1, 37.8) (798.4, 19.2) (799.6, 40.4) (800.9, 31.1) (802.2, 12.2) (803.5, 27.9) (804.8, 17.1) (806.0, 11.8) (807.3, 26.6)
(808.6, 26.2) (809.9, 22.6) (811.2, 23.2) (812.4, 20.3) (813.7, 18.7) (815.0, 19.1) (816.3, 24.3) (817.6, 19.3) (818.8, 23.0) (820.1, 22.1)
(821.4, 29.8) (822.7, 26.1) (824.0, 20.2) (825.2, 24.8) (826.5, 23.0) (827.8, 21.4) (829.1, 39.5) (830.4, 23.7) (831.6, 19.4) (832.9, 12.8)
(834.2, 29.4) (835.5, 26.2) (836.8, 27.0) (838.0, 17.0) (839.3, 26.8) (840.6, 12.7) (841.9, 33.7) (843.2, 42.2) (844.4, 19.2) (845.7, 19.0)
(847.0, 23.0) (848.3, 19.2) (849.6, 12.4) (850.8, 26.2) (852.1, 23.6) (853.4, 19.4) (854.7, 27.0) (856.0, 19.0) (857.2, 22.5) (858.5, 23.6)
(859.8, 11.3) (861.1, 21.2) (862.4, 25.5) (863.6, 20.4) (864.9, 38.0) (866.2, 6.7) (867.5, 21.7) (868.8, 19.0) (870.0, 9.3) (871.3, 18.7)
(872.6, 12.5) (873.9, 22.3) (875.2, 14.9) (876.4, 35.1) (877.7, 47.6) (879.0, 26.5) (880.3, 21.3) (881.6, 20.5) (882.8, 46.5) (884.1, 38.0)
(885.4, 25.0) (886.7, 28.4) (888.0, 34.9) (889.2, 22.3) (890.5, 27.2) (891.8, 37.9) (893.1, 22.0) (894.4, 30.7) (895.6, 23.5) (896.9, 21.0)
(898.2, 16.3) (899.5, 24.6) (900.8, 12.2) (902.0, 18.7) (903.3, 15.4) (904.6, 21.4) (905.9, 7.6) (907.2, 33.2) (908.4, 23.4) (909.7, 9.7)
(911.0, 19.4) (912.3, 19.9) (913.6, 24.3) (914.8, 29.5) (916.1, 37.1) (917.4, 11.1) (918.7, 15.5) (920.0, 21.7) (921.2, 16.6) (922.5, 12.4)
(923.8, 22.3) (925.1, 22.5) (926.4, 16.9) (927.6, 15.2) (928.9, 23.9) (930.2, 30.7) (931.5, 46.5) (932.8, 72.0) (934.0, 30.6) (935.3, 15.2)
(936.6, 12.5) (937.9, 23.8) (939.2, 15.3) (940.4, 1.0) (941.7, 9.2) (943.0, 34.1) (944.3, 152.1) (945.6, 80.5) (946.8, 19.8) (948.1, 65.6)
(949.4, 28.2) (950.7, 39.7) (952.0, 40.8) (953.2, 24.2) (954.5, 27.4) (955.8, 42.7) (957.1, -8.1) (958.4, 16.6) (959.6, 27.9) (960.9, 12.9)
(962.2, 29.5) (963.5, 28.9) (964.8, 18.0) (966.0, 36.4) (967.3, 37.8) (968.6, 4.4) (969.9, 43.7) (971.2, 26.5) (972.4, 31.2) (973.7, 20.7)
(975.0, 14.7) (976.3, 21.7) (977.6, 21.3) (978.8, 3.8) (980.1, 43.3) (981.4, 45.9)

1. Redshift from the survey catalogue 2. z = 0.17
